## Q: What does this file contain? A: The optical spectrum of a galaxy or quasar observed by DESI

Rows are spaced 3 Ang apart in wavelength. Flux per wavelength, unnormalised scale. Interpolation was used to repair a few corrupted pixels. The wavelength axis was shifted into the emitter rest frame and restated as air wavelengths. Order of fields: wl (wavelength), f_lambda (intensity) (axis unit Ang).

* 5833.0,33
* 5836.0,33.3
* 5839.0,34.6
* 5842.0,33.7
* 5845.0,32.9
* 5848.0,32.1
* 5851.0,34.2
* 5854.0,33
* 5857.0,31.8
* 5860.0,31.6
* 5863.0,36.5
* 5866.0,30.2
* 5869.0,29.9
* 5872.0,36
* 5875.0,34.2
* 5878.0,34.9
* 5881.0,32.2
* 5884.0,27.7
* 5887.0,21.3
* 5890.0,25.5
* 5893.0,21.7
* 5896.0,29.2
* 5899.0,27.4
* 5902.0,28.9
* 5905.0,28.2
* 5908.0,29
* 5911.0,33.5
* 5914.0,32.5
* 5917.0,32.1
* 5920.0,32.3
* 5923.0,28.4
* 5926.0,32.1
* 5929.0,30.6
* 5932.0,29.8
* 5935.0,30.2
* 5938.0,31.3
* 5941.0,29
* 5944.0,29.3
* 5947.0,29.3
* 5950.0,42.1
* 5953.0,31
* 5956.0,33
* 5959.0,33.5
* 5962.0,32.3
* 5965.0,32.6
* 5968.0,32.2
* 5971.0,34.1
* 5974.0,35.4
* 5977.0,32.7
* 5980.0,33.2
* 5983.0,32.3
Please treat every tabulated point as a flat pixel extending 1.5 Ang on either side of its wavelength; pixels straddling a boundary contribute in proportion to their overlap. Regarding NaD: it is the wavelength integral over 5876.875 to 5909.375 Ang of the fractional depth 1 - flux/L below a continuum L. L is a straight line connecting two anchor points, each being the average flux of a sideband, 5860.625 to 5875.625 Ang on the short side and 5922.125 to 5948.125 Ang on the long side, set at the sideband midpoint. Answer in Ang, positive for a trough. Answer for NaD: 4.4 Ang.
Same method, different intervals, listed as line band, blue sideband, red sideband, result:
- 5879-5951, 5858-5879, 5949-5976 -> 8.31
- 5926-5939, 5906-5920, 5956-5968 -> 0.60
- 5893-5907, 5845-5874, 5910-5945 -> 1.75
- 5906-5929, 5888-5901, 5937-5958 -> -2.16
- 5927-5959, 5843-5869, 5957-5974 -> 1.35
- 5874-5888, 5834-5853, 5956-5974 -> 1.31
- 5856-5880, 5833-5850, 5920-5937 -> -0.53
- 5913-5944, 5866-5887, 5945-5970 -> 1.77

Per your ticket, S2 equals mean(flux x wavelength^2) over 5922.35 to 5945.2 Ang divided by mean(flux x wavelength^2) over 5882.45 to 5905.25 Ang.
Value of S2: 1.2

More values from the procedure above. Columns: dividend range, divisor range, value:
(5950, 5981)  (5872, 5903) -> 1.20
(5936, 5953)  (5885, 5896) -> 1.36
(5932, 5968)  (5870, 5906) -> 1.13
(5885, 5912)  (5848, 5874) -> 0.83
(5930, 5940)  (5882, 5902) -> 1.19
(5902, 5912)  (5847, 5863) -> 0.92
